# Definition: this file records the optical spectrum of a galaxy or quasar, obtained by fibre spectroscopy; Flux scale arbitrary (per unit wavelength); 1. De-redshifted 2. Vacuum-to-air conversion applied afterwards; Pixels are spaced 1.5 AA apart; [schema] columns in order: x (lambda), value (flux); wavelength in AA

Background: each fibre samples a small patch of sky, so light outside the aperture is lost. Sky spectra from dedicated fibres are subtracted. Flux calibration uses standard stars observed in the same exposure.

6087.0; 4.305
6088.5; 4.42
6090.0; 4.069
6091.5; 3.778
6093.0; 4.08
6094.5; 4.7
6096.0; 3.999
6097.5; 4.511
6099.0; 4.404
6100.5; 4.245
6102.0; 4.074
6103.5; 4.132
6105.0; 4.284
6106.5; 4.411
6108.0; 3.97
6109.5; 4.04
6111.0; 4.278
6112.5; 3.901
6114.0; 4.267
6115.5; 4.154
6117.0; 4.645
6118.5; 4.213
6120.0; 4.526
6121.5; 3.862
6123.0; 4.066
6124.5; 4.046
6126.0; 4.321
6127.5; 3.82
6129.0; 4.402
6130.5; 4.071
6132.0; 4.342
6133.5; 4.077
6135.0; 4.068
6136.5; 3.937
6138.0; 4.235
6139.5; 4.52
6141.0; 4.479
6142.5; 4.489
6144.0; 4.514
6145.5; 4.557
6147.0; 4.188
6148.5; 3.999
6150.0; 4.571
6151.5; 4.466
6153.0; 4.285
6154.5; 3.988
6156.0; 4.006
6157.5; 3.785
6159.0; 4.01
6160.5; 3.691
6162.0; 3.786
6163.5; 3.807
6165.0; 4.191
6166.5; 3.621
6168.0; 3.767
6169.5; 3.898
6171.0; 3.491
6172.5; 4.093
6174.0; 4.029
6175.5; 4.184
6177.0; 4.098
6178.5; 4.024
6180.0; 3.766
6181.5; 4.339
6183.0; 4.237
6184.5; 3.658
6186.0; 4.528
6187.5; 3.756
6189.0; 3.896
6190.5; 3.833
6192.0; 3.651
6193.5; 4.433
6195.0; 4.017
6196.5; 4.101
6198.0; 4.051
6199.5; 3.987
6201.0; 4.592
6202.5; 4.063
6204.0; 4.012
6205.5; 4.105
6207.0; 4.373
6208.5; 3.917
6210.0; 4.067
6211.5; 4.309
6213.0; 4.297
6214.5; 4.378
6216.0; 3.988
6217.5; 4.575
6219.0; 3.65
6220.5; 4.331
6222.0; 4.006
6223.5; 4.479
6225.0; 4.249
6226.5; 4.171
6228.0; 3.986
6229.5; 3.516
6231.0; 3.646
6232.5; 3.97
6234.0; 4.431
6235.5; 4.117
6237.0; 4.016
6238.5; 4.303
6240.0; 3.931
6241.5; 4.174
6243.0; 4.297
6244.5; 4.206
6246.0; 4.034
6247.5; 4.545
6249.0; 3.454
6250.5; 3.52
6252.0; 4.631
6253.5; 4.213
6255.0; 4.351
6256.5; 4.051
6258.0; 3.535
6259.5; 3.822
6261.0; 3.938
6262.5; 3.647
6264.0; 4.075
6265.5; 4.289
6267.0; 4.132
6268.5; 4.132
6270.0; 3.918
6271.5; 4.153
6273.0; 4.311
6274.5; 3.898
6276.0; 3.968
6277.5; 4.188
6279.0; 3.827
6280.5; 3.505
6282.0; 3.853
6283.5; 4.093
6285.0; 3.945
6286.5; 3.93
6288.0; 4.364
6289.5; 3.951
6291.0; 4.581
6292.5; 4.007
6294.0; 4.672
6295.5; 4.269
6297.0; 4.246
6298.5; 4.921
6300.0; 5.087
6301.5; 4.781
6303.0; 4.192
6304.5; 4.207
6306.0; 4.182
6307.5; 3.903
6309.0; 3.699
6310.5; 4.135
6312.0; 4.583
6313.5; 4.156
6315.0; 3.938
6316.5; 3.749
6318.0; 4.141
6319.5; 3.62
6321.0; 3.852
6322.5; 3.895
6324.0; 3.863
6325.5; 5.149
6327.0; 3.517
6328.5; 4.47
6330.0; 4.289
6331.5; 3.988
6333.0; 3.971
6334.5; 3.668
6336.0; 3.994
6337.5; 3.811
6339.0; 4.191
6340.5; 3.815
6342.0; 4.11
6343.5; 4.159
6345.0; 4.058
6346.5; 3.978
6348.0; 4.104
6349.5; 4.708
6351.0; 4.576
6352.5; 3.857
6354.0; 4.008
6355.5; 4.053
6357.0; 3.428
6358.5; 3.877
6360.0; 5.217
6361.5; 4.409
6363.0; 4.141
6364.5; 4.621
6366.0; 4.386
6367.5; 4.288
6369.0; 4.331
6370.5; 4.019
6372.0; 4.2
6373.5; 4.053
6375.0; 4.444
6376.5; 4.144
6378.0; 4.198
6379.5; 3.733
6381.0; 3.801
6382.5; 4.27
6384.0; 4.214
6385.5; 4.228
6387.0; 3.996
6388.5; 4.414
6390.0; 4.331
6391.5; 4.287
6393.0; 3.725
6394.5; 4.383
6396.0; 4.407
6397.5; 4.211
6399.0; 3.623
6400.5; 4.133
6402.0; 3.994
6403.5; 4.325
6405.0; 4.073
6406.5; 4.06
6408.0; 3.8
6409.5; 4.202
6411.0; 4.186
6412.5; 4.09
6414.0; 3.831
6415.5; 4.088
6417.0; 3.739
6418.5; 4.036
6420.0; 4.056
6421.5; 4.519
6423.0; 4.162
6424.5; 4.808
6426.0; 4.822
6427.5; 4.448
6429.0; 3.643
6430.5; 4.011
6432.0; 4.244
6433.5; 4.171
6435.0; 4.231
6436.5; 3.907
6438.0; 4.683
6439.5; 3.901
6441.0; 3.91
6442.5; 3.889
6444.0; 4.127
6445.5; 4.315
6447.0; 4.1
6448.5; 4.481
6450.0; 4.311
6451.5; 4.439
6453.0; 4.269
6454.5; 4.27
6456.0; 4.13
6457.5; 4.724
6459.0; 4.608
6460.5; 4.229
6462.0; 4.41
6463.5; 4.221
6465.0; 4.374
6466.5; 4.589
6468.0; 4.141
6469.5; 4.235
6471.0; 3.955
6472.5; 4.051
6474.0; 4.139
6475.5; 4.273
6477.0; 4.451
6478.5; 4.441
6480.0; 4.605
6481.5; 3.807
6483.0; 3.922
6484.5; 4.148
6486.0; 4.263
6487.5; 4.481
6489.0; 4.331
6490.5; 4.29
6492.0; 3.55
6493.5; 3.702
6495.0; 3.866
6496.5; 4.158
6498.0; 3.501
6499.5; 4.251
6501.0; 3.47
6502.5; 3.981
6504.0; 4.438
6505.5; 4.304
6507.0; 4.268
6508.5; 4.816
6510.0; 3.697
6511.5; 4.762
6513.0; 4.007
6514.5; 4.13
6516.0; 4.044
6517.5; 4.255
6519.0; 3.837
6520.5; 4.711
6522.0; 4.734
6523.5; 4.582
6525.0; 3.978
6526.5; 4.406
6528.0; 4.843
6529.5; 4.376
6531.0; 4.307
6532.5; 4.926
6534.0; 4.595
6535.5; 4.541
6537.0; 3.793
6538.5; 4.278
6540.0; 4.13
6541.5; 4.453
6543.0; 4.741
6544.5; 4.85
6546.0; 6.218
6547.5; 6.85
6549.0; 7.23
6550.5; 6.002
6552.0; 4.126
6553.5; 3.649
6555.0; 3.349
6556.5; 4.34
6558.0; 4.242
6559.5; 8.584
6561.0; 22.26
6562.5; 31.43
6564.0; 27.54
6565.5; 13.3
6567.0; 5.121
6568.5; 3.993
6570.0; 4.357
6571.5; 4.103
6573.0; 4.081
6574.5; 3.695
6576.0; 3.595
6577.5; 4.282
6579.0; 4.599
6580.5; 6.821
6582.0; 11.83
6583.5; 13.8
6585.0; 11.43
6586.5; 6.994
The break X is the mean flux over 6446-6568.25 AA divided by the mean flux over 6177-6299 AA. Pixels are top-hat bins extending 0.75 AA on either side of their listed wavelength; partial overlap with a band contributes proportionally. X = 1.31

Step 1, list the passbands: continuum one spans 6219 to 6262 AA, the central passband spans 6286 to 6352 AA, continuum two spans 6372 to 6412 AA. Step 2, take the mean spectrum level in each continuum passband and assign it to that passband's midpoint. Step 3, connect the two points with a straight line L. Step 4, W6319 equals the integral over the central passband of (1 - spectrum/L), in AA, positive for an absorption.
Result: -1.2 AA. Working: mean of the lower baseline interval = 4.06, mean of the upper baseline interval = 4.13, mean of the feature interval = 4.17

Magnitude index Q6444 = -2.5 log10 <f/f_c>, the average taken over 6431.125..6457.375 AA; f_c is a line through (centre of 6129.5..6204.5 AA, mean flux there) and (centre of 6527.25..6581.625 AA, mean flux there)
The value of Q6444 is 0.40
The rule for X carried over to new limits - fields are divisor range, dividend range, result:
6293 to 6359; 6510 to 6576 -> 1.54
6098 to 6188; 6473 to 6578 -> 1.34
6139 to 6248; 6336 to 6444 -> 1.01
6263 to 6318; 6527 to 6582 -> 1.67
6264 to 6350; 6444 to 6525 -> 1.02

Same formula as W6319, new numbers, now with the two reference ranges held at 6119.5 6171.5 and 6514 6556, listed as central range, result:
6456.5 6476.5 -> 1.1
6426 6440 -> 1.0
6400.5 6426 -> 1.9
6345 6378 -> 1.3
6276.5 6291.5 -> 1.0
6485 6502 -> 2.2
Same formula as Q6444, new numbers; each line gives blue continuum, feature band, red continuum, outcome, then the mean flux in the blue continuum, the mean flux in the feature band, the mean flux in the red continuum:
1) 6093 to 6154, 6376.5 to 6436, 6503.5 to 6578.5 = 0.31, 4.25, 4.14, 6.1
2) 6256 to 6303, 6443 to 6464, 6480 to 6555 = 0.00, 4.13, 4.33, 4.41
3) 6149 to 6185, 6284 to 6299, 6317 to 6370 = -0.05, 3.99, 4.27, 4.13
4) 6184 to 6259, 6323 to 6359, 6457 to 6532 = 0.02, 4.09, 4.07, 4.23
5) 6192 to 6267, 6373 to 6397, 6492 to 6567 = 0.22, 4.09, 4.17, 6.06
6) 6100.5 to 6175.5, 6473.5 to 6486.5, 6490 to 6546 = 0.01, 4.13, 4.23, 4.28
